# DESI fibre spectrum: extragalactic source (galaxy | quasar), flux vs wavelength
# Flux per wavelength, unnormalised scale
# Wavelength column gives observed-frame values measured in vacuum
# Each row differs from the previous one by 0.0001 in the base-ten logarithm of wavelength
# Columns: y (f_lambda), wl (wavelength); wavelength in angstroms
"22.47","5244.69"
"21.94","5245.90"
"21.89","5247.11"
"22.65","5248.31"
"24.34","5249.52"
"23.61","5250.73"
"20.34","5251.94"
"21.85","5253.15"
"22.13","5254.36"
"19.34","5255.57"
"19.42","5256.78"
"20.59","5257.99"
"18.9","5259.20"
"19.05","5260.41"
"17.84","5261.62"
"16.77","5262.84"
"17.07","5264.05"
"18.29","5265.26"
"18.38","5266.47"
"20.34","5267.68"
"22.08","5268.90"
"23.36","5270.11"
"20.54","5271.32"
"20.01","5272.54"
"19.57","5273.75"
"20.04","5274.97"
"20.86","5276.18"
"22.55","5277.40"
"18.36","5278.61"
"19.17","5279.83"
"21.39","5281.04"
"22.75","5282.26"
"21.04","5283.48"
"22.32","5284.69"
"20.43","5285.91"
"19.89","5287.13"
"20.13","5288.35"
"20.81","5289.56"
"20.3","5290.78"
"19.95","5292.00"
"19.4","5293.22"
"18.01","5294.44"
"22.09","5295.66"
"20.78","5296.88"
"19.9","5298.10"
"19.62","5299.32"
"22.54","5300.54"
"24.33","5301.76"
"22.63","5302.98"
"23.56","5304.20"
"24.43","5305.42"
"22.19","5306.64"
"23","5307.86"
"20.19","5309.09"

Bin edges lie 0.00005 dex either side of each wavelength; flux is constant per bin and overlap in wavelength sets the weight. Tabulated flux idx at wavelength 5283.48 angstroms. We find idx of 21.04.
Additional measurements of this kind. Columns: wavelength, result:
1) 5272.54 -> 20.01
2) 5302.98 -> 22.63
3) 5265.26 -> 18.29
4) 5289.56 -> 20.81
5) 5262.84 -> 16.77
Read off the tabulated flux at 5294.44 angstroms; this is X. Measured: 18.01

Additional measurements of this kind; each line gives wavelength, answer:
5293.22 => 19.4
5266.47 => 18.38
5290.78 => 20.3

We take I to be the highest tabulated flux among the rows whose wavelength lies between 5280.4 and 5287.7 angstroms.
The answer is 22.75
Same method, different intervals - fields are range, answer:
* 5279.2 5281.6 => 21.39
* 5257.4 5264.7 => 20.59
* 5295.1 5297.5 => 22.09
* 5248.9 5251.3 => 24.34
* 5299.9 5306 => 24.43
